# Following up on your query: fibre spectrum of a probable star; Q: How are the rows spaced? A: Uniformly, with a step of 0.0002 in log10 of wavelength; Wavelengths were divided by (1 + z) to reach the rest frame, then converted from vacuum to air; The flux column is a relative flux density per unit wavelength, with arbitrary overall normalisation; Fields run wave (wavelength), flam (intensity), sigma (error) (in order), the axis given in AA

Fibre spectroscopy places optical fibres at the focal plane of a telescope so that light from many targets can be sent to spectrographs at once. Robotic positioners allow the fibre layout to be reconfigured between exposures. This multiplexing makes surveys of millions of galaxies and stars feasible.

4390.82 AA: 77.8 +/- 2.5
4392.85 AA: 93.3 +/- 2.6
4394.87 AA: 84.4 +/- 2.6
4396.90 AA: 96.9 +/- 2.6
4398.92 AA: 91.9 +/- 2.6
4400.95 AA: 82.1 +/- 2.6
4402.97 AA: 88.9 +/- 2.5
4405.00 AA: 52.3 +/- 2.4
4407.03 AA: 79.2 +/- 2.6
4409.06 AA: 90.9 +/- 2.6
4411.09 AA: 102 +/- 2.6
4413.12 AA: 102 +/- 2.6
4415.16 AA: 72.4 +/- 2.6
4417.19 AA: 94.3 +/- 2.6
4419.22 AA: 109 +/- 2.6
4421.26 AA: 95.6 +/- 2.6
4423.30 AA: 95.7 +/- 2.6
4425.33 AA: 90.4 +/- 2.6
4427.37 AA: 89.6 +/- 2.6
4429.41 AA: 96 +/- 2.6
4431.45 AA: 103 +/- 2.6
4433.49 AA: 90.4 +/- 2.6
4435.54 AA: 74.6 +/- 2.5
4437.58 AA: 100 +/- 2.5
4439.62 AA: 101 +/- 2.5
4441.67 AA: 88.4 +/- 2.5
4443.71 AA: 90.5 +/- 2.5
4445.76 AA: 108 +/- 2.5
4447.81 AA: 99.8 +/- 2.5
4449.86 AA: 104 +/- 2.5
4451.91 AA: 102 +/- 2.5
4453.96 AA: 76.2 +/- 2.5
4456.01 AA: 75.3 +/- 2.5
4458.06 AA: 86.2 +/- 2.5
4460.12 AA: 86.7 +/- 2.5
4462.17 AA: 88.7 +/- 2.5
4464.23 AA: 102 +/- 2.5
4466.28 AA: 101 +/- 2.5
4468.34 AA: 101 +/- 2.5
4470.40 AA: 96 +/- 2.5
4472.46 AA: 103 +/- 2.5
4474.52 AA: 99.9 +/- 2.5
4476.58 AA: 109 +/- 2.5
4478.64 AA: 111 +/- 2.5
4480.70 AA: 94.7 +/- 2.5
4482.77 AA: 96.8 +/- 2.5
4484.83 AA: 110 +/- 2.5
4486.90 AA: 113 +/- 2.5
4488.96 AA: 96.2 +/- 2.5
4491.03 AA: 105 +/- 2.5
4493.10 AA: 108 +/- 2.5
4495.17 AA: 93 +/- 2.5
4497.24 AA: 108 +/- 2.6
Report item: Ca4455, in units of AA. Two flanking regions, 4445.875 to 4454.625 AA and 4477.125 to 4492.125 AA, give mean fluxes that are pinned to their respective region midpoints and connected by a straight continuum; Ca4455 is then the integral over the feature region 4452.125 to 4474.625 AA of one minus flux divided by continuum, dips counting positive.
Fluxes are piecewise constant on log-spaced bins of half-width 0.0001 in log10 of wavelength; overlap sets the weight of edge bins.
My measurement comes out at 1.7 AA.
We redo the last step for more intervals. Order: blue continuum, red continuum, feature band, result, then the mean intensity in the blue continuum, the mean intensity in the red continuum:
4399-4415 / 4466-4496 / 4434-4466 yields 0.9 AA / 85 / 103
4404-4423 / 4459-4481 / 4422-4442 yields -0.2 AA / 88.9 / 99.5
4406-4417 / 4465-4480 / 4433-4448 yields 0.3 AA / 89.6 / 103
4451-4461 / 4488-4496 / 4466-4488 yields -2.1 AA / 85.1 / 101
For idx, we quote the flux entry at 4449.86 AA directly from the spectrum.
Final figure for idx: 104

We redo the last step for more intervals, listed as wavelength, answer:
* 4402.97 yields 88.9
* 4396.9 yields 96.9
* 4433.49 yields 90.4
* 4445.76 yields 108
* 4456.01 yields 75.3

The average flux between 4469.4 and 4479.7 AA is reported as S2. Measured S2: 104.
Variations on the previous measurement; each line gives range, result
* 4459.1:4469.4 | 95.9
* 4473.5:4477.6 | 104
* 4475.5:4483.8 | 103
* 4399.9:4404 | 85.5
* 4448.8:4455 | 94.1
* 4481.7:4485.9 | 103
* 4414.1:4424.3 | 93.4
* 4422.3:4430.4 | 93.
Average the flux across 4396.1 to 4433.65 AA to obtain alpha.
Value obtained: 90.7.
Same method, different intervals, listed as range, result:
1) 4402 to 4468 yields 91.9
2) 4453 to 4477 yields 93.4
